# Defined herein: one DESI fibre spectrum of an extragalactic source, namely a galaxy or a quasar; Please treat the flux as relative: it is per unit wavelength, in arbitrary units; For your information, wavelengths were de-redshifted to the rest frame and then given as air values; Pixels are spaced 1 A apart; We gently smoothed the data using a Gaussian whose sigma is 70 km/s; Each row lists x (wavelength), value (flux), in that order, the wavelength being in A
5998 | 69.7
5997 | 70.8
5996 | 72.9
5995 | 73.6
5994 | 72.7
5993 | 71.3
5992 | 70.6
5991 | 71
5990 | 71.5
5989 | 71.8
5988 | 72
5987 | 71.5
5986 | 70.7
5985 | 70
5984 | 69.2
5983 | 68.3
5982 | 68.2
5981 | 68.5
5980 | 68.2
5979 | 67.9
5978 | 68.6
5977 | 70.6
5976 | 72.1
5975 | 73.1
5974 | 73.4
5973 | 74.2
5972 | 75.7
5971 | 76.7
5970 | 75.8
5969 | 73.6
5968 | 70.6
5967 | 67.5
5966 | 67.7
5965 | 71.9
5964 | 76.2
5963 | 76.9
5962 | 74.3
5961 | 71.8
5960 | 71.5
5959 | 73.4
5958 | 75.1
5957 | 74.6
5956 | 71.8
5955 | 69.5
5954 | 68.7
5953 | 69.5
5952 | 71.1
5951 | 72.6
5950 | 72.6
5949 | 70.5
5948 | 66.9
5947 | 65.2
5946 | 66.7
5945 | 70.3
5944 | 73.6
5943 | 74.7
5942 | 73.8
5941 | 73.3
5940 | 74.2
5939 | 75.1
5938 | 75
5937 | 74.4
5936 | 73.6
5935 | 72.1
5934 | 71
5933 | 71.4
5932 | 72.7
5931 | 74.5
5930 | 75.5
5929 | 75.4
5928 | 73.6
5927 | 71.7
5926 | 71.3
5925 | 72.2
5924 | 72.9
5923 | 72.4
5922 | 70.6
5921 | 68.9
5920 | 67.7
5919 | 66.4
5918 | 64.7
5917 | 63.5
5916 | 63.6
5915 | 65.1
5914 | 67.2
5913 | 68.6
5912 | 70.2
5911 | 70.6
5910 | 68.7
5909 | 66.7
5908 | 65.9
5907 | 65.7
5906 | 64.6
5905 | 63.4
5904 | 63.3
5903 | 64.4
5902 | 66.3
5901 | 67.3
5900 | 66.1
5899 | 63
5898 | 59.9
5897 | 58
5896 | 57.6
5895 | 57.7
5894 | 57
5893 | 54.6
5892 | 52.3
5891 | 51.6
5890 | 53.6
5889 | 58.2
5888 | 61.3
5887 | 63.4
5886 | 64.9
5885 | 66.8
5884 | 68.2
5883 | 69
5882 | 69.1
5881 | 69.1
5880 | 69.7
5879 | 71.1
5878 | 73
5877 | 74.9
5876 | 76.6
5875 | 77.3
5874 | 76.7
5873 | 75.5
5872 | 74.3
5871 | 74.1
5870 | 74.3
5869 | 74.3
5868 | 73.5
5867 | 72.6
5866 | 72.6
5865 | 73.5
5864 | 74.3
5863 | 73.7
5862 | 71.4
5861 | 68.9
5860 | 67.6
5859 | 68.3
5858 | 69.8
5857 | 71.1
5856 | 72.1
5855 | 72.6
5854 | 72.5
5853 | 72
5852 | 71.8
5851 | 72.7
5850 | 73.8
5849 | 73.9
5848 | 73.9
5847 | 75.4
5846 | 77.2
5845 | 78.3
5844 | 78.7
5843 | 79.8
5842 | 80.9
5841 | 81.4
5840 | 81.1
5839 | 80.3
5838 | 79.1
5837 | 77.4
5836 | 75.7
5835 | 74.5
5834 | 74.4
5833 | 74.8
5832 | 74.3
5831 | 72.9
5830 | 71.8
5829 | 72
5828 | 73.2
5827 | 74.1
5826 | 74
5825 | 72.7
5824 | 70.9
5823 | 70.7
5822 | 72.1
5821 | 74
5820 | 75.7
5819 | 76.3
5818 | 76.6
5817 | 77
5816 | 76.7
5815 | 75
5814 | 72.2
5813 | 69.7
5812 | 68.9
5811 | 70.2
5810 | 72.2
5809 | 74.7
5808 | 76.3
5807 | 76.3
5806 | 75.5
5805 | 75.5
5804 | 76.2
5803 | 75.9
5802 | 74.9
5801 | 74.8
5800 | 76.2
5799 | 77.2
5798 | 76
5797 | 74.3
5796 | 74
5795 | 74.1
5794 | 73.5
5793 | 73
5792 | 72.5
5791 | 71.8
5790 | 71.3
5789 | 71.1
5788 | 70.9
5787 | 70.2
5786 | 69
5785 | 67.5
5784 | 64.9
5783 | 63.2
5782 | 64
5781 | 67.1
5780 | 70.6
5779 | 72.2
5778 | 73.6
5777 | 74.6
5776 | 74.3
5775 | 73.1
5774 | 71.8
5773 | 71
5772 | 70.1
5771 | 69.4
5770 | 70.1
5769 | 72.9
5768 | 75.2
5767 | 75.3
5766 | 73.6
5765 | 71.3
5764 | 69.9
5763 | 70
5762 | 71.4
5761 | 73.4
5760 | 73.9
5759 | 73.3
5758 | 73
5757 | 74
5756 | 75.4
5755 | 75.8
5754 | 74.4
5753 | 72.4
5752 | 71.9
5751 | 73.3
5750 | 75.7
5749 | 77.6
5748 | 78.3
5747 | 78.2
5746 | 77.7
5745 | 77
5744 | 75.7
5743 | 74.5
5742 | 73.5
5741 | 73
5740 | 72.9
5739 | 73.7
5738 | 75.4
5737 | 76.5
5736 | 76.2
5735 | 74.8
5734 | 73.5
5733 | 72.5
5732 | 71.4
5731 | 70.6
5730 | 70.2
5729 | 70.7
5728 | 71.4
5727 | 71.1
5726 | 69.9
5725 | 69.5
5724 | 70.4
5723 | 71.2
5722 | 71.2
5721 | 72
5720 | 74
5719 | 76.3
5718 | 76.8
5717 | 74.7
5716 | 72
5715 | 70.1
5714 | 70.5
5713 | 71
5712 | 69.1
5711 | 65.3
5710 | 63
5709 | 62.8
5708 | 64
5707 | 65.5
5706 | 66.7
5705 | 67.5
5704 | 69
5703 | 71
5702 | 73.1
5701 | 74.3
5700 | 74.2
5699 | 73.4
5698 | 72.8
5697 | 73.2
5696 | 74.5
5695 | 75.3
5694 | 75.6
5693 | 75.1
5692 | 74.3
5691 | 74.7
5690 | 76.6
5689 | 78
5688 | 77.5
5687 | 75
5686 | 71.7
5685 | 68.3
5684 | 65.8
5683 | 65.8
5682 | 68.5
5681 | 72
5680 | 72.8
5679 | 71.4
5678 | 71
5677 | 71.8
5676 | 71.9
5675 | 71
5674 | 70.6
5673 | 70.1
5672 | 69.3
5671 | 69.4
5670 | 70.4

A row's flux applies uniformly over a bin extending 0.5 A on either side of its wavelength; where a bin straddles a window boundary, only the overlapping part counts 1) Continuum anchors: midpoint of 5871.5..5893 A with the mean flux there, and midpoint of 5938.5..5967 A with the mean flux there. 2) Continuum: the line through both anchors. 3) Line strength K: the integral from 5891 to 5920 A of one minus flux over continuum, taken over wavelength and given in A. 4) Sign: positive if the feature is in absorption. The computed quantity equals 2.2 A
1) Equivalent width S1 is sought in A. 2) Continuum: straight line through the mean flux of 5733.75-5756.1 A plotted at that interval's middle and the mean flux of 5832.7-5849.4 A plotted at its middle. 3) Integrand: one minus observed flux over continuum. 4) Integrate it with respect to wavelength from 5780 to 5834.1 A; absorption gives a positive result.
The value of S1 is 2.7 A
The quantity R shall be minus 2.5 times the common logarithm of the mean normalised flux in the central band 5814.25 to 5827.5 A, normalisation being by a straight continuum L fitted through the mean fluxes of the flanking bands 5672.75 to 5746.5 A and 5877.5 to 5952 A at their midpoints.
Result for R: -0.07 mag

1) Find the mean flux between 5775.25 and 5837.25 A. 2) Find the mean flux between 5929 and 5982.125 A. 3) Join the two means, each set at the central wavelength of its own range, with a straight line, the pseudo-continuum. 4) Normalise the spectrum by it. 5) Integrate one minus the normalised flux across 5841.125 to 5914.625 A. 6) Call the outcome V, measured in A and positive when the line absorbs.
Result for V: 3.7 A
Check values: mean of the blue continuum 73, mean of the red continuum 72.1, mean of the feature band 68.9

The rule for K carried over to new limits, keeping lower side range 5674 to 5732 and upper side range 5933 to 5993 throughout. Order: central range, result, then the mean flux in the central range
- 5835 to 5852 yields -1.35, 77.2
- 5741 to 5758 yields -0.90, 75.2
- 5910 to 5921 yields 0.72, 66.9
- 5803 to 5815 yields -0.35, 73.6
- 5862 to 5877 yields -0.60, 74.4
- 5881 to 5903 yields 3.11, 61.5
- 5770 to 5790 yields 0.42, 70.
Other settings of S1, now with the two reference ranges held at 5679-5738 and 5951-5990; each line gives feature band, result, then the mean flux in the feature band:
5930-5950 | -0.1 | 72.2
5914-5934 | 0.4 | 70.2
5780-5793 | 0.5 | 68.9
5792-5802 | -0.4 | 74.7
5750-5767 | -0.3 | 73.1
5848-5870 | -0.1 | 72.1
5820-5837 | -0.4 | 73.4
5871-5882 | -0.3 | 73.6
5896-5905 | 1.1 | 63.2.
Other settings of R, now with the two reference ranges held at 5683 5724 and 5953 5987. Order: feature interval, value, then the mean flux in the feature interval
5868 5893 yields 0.05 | 68.1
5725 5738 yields -0.01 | 72.4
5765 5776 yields -0.01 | 72.3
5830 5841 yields -0.07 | 76.5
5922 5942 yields -0.02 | 73.2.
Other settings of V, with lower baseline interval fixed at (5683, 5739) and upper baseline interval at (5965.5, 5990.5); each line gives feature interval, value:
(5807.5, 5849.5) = -2.08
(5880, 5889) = 0.65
